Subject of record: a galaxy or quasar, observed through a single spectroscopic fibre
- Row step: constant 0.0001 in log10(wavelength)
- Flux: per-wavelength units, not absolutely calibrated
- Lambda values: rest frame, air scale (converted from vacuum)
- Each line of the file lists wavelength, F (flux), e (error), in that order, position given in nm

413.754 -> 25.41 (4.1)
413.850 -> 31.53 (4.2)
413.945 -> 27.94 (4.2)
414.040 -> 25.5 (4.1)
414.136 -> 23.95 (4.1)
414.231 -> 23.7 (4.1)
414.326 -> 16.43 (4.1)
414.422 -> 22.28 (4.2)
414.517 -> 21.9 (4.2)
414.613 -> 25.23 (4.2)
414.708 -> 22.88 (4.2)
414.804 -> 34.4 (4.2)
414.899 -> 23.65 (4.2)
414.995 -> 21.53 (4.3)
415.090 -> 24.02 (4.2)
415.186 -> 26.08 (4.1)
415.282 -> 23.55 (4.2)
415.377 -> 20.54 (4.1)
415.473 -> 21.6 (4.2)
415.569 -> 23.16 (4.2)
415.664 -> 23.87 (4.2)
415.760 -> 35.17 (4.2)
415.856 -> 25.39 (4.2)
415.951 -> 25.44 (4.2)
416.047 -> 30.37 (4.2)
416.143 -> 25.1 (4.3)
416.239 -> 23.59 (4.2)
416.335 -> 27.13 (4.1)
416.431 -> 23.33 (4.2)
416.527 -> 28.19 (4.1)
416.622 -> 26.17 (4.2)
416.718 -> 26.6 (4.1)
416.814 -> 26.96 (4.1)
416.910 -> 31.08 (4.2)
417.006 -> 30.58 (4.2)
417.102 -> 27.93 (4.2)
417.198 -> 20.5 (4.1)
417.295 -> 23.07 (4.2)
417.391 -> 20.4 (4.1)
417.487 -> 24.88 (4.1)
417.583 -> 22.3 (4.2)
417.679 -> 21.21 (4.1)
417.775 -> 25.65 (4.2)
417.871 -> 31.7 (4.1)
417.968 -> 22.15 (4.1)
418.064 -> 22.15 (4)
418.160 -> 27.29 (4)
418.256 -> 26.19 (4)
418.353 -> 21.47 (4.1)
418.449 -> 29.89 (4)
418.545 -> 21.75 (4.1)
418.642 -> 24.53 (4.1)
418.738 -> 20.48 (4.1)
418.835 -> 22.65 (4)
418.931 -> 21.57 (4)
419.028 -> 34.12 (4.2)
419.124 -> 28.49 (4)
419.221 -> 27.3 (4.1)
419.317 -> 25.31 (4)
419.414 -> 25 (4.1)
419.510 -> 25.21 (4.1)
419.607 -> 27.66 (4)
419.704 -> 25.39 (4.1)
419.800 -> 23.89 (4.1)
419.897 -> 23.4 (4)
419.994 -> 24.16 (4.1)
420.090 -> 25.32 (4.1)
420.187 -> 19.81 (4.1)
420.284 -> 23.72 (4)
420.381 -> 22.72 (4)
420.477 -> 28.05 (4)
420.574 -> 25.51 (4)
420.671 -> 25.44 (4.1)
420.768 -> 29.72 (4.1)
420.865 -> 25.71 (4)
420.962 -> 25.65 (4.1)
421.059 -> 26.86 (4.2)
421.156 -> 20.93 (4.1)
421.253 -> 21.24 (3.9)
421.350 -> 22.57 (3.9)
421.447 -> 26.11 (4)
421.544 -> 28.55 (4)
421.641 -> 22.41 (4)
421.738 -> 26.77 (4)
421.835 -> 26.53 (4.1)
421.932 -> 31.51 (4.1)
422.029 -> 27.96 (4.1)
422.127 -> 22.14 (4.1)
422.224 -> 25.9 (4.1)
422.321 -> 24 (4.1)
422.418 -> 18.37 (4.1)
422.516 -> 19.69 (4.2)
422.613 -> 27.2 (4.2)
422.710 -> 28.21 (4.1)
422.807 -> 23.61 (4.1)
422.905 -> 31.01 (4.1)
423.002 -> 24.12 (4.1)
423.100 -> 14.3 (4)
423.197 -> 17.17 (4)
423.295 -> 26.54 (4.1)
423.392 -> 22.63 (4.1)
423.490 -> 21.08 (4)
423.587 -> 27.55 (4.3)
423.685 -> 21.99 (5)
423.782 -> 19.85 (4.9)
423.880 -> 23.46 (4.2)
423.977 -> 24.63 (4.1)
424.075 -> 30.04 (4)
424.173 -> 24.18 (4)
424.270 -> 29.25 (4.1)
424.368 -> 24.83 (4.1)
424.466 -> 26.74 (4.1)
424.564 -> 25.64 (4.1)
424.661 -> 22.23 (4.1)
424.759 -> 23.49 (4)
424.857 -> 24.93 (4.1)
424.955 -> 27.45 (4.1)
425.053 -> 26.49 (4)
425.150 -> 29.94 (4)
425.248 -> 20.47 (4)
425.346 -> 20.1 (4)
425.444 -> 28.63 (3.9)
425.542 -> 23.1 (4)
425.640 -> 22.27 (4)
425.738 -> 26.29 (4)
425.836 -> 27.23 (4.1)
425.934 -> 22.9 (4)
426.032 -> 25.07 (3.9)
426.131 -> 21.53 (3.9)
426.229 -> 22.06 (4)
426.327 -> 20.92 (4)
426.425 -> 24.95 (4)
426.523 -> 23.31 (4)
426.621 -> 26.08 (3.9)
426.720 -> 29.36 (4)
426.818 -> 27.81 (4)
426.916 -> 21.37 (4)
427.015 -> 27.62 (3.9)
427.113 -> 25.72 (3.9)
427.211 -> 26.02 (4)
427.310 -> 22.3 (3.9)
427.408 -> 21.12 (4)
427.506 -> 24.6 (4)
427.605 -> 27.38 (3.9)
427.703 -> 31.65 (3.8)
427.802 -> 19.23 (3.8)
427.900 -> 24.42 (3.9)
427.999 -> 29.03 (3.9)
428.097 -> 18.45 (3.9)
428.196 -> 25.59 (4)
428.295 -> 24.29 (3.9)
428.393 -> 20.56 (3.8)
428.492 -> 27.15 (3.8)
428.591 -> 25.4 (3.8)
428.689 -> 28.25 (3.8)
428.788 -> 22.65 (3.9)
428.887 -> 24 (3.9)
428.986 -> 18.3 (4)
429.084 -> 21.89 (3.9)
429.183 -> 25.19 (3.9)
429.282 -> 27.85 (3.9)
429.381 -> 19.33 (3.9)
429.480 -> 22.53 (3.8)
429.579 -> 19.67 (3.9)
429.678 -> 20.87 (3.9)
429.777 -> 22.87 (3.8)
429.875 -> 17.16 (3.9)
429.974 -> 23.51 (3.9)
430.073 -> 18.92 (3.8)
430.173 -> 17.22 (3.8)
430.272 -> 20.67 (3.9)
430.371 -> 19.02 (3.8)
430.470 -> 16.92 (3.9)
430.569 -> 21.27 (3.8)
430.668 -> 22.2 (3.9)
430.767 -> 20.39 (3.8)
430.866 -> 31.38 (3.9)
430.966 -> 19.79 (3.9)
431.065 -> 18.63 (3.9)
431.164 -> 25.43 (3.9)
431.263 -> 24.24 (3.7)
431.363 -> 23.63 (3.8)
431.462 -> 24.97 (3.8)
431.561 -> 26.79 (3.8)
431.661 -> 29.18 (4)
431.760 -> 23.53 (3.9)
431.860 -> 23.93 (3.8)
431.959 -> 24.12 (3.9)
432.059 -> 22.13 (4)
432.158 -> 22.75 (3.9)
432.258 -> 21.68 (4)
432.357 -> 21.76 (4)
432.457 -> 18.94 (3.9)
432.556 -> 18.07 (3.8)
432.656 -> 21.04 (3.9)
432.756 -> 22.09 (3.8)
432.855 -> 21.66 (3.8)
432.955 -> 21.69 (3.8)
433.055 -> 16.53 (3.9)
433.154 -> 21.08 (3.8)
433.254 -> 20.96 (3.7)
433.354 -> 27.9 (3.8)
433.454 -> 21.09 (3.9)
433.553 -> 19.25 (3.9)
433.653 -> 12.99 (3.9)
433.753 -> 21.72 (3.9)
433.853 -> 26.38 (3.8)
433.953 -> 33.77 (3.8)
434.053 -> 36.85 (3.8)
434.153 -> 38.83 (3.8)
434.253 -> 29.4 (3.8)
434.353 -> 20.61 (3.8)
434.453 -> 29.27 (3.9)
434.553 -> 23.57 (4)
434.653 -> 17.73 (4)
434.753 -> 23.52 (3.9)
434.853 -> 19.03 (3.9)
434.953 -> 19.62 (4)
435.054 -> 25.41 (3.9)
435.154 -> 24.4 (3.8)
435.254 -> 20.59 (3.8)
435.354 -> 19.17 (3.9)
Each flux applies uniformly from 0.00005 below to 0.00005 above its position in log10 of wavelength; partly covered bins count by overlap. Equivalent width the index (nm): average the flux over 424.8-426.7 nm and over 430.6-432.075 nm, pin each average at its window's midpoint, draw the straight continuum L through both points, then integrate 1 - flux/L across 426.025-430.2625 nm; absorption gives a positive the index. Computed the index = 0.13 nm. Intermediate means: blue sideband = 24.5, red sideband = 24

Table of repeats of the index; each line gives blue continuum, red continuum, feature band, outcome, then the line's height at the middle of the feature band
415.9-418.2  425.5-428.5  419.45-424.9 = 0.09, 25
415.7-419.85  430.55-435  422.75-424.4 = 0.06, 24.8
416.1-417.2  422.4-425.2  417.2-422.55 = 0.19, 25.7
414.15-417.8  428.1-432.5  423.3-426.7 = -0.16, 23.4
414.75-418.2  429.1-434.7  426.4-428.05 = -0.12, 23.7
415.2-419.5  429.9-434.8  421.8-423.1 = -0.02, 24.6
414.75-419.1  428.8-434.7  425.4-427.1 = -0.07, 23.7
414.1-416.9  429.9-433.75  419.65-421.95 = -0.10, 23.9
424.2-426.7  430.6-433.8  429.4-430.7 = 0.16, 23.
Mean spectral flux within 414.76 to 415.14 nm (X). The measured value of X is 25.8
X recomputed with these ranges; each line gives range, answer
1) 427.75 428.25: 23.4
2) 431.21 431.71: 25.7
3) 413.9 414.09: 26.6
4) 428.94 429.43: 22.6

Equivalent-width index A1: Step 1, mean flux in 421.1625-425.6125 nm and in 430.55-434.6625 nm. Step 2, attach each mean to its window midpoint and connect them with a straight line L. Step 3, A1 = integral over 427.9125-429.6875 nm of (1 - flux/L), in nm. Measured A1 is 0.04 nm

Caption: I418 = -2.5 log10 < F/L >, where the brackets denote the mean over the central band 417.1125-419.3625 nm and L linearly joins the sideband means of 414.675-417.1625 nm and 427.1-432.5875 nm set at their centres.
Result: 0.04 mag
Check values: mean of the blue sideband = 26.1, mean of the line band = 24.6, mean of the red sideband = 22.9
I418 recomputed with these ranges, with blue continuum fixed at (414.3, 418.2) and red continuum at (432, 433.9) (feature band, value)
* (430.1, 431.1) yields 0.04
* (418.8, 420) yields -0.06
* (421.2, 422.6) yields -0.04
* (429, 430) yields 0.00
